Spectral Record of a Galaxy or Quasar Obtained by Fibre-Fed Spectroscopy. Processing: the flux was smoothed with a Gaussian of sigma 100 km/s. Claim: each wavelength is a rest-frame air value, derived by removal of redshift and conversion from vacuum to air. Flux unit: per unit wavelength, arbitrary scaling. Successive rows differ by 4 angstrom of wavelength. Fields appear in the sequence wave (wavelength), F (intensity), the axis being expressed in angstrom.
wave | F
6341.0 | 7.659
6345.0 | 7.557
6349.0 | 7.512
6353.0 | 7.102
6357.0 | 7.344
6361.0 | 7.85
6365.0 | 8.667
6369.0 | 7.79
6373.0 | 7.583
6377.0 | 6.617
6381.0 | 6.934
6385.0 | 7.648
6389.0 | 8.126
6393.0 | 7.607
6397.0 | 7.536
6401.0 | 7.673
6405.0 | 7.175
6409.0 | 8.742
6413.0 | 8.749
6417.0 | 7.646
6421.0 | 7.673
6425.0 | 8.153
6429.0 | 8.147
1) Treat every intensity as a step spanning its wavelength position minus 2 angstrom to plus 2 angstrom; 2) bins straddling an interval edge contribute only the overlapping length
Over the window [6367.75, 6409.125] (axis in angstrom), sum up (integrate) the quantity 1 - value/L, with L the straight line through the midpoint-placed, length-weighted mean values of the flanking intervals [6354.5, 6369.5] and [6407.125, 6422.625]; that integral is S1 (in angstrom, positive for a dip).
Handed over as 2.7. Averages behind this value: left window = 7.9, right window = 8.21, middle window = 7.53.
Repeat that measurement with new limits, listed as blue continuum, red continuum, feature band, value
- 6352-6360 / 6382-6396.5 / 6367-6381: 0.5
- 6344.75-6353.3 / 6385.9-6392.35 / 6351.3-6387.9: 0.7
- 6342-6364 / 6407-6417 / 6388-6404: 1.1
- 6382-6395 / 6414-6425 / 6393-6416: -0.4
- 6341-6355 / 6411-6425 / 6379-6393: 0.3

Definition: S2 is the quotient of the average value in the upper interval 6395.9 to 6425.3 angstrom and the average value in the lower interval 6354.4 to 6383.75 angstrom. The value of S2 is 1.05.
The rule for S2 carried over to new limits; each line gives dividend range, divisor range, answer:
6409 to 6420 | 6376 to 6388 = 1.15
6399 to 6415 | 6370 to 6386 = 1.12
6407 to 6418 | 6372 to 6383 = 1.21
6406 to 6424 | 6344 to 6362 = 1.09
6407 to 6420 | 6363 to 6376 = 1.05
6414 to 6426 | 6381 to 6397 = 1.03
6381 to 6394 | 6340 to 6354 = 1.03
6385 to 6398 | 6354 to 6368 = 0.98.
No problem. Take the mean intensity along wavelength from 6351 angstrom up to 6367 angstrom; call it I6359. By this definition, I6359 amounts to 7.74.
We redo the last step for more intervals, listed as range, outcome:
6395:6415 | 7.97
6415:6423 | 7.66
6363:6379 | 7.66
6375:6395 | 7.39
